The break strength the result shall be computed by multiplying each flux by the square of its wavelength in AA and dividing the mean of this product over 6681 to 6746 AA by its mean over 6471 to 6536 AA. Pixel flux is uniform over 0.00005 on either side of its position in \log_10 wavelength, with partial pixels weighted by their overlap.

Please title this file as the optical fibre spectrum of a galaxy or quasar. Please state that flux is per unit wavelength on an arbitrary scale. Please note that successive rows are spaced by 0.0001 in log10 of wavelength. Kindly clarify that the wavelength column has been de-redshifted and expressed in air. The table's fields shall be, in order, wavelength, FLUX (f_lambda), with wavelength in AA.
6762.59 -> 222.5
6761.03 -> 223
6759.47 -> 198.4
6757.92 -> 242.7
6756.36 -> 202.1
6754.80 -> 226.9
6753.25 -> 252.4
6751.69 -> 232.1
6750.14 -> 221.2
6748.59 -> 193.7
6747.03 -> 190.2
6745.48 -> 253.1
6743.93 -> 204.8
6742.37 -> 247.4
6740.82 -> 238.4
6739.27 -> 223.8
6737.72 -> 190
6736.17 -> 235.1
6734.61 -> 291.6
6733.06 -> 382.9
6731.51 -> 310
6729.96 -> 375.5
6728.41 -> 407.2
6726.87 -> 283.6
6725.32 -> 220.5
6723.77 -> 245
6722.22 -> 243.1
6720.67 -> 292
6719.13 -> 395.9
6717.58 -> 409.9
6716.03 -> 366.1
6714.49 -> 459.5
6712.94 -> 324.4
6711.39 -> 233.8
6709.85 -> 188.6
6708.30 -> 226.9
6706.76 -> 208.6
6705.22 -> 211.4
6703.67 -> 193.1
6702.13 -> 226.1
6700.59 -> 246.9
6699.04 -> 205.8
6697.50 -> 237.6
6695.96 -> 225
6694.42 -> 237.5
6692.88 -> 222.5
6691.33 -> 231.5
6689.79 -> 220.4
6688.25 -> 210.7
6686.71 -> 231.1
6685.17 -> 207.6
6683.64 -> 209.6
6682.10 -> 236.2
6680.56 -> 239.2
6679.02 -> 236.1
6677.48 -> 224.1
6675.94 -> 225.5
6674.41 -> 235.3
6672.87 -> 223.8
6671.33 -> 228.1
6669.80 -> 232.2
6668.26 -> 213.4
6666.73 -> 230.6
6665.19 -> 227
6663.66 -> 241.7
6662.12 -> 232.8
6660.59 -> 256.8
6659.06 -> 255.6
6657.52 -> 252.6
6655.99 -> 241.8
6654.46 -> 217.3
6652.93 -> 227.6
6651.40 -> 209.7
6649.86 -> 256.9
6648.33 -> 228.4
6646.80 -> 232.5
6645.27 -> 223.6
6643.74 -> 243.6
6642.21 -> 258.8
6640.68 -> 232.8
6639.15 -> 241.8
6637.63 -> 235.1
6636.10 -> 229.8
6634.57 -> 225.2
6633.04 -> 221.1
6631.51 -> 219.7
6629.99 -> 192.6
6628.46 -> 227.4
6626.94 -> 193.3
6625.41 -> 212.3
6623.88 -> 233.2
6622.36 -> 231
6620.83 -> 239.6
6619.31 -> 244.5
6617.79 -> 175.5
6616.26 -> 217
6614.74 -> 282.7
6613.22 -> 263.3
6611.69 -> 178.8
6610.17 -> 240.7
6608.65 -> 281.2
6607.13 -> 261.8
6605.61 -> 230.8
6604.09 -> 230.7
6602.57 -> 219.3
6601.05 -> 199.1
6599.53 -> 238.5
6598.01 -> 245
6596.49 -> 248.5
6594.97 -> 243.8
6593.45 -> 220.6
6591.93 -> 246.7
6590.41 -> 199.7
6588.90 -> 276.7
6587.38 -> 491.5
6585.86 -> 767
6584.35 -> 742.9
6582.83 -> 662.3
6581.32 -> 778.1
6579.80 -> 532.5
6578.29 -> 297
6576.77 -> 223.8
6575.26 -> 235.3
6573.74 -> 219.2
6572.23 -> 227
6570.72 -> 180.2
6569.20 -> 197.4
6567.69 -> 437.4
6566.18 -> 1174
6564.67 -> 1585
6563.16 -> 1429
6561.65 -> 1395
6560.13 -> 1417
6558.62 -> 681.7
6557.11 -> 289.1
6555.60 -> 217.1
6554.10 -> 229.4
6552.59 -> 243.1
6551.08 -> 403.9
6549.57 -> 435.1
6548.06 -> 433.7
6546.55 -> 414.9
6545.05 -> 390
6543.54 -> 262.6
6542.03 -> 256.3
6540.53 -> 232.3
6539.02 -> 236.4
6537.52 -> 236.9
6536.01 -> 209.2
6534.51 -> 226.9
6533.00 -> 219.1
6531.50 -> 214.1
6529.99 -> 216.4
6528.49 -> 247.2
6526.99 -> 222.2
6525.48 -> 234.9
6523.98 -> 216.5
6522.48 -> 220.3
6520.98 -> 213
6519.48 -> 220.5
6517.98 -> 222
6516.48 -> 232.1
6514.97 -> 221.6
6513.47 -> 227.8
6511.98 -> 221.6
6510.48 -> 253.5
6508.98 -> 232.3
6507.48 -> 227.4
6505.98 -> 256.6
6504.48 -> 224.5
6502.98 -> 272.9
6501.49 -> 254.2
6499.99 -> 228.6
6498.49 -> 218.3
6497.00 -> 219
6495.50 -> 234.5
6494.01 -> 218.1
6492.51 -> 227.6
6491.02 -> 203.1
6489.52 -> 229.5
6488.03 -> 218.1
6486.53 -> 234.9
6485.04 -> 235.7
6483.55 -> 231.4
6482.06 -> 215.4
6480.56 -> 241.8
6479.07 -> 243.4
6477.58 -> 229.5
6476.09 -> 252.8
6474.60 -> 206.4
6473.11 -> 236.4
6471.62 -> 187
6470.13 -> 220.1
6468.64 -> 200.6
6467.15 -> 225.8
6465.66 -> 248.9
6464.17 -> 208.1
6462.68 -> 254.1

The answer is 1.23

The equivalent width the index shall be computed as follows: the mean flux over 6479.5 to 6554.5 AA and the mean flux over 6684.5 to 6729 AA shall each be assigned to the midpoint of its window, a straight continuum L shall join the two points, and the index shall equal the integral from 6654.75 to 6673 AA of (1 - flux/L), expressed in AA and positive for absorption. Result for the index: 1.6 AA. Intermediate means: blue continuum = 249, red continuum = 262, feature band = 236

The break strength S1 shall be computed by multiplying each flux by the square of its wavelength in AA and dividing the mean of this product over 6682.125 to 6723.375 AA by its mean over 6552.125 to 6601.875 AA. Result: 0.52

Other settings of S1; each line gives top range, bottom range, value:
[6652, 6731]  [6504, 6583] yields 0.67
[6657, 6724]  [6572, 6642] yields 0.88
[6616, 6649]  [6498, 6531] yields 1.01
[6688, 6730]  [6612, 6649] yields 1.20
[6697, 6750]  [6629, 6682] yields 1.18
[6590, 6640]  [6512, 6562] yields 0.70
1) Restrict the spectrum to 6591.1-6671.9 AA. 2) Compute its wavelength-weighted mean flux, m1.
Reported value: 232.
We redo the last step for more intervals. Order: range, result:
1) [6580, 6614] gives 342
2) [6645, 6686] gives 231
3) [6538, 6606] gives 456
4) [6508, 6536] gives 225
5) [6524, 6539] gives 225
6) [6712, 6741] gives 311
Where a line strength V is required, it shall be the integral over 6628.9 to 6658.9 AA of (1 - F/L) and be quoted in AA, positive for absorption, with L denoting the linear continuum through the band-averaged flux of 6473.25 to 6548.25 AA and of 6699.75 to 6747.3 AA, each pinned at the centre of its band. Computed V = 3.5 AA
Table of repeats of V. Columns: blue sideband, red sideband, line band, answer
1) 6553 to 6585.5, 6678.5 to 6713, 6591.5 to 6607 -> 8.7 AA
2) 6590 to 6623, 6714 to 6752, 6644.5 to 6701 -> 6.5 AA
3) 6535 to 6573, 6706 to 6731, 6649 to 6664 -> 5.8 AA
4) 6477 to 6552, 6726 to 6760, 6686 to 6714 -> 2.7 AA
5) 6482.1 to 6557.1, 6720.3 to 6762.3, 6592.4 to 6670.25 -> 5.7 AA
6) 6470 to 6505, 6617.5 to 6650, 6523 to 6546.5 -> -1.9 AA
